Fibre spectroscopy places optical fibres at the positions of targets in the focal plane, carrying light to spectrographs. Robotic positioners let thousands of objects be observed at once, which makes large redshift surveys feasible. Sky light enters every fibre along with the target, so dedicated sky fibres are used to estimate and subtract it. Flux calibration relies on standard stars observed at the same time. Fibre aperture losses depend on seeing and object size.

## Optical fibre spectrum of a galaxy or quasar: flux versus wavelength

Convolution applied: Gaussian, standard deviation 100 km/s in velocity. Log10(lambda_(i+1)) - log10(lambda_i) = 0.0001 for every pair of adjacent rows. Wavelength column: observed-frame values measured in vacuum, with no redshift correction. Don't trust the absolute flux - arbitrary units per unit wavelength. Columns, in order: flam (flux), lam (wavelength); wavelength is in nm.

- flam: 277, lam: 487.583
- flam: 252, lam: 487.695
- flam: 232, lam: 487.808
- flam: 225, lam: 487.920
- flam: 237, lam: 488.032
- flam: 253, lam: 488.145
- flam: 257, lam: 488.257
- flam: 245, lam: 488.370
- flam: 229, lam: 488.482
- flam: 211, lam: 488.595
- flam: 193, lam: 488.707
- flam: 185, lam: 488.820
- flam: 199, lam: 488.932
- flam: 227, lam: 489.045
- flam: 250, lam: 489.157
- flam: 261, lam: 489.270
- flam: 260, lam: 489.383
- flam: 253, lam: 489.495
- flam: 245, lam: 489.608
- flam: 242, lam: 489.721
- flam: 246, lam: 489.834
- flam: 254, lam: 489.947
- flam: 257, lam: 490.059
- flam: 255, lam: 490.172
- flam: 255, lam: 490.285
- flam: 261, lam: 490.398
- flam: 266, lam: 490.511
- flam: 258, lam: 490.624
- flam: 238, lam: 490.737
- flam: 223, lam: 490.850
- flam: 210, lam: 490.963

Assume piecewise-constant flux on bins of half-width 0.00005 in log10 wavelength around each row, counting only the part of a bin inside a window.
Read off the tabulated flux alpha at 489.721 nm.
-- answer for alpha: 242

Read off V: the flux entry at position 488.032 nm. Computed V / 237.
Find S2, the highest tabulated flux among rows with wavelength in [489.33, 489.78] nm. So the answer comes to 260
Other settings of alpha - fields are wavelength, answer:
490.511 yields 266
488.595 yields 211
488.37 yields 245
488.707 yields 193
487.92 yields 225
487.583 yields 277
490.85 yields 223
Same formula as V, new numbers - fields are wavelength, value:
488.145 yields 253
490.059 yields 257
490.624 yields 258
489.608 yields 245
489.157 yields 250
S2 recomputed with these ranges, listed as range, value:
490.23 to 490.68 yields 266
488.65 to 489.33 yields 261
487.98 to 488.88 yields 257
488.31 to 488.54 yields 245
